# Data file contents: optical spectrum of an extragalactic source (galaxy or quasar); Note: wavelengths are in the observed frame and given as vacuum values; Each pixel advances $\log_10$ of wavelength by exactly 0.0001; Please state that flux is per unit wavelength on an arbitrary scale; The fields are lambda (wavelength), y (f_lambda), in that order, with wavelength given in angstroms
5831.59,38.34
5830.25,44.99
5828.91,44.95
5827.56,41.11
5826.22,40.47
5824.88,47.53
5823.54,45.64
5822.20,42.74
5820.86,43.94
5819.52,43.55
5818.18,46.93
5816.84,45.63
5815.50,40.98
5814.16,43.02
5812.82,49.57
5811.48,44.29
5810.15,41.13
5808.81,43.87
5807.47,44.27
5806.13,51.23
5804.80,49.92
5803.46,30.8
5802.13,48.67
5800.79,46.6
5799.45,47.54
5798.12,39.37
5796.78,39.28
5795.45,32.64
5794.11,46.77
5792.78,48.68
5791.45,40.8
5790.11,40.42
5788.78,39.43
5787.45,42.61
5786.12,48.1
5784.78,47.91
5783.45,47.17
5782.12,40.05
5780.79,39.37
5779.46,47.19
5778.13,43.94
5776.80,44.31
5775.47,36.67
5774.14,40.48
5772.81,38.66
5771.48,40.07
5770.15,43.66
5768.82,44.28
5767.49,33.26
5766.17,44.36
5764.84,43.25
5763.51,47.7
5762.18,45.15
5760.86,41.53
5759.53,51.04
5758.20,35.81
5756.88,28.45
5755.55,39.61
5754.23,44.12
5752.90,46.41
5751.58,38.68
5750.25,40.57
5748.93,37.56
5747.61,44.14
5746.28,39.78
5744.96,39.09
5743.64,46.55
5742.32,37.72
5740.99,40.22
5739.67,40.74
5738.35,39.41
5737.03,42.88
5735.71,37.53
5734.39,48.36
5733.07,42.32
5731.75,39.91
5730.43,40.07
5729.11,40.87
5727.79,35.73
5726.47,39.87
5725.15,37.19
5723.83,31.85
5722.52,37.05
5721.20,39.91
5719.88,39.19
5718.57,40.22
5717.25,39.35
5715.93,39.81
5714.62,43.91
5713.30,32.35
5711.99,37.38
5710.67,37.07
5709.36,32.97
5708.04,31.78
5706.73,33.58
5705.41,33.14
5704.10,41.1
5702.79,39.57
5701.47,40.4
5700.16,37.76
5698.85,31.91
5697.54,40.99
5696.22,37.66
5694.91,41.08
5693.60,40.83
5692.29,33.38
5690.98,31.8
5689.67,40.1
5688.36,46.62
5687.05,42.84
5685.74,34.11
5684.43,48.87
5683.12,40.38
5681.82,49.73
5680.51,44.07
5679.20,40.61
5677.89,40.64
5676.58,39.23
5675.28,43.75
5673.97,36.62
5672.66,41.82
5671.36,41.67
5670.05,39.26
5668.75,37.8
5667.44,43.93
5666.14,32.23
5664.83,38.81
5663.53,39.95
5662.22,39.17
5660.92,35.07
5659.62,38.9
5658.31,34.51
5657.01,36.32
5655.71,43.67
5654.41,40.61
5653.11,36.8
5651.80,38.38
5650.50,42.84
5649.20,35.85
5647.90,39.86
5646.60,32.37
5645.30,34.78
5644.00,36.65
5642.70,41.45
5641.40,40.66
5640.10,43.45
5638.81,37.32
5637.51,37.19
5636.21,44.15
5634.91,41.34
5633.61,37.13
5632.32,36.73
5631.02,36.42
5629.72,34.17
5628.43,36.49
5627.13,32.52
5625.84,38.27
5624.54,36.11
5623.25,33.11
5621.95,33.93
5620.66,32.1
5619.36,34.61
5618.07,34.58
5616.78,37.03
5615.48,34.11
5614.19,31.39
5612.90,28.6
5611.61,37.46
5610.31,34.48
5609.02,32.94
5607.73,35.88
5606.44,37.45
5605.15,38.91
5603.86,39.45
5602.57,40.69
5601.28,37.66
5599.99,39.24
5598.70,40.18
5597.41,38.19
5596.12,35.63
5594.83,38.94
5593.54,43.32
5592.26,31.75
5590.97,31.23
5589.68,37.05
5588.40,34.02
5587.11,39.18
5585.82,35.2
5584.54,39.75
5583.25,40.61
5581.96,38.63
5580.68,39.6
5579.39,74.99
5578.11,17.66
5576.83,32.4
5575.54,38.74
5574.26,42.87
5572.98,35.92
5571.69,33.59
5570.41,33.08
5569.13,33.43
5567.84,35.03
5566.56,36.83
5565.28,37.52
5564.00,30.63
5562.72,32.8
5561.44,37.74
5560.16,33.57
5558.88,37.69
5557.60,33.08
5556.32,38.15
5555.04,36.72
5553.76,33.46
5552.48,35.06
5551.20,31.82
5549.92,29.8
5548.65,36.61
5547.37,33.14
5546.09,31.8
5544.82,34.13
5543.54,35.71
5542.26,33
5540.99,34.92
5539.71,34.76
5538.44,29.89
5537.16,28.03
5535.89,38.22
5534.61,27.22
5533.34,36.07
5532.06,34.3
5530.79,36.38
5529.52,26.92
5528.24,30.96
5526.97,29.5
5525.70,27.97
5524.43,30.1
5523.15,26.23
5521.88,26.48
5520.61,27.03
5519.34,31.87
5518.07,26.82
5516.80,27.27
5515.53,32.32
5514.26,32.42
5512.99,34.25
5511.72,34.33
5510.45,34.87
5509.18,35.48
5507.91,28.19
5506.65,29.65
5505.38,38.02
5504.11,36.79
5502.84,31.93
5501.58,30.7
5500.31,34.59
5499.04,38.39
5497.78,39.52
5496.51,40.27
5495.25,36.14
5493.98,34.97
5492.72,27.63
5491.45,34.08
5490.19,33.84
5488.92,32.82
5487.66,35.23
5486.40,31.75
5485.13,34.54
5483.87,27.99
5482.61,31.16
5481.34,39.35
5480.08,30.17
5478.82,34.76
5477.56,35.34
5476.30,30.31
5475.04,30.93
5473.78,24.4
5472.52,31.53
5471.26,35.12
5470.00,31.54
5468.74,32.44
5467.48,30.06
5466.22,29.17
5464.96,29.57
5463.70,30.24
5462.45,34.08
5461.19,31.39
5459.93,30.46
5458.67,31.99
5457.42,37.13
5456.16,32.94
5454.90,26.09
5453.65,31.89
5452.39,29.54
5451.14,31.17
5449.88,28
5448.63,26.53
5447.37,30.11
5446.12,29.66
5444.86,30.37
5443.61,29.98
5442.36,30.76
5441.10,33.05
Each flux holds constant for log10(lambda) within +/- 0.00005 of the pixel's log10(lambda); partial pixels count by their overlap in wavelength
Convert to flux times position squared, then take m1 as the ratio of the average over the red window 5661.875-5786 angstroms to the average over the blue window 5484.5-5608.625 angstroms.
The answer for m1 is 1.23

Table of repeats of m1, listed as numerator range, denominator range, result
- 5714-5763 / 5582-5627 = 1.17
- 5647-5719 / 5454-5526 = 1.30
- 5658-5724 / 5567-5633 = 1.10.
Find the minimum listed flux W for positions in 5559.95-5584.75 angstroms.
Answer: 17.66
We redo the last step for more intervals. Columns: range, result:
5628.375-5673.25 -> 32.23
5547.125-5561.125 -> 29.8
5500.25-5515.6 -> 28.19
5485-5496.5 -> 27.63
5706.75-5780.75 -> 28.45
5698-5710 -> 31.78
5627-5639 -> 32.52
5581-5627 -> 28.6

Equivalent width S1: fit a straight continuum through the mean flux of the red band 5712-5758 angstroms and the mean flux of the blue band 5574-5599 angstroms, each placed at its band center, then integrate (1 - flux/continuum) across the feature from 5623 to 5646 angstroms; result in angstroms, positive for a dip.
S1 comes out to 0.6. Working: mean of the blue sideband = 38.4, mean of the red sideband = 39.7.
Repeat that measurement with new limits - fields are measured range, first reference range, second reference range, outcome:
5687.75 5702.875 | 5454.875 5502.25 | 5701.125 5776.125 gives 0.0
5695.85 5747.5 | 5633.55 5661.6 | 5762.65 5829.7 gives 2.9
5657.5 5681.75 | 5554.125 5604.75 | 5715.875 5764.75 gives -0.3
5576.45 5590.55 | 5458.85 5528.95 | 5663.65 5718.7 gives -1.5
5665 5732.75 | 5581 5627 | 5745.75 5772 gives 0.9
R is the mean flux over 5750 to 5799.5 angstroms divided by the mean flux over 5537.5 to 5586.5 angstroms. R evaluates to 1.18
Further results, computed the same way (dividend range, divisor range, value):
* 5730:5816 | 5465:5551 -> 1.31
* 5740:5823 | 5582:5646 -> 1.16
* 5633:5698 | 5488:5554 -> 1.21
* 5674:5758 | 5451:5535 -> 1.23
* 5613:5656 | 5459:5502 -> 1.13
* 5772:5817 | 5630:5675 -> 1.12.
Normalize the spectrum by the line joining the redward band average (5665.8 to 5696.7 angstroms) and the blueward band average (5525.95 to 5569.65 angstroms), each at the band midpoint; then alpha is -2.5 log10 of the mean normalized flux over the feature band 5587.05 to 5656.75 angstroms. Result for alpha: 0.01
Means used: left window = 33.6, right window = 40.5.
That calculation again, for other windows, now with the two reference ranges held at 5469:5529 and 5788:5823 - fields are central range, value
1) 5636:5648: -0.03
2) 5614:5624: 0.08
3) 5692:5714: 0.09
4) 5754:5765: 0.00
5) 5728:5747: 0.00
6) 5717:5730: 0.07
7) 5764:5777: 0.04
